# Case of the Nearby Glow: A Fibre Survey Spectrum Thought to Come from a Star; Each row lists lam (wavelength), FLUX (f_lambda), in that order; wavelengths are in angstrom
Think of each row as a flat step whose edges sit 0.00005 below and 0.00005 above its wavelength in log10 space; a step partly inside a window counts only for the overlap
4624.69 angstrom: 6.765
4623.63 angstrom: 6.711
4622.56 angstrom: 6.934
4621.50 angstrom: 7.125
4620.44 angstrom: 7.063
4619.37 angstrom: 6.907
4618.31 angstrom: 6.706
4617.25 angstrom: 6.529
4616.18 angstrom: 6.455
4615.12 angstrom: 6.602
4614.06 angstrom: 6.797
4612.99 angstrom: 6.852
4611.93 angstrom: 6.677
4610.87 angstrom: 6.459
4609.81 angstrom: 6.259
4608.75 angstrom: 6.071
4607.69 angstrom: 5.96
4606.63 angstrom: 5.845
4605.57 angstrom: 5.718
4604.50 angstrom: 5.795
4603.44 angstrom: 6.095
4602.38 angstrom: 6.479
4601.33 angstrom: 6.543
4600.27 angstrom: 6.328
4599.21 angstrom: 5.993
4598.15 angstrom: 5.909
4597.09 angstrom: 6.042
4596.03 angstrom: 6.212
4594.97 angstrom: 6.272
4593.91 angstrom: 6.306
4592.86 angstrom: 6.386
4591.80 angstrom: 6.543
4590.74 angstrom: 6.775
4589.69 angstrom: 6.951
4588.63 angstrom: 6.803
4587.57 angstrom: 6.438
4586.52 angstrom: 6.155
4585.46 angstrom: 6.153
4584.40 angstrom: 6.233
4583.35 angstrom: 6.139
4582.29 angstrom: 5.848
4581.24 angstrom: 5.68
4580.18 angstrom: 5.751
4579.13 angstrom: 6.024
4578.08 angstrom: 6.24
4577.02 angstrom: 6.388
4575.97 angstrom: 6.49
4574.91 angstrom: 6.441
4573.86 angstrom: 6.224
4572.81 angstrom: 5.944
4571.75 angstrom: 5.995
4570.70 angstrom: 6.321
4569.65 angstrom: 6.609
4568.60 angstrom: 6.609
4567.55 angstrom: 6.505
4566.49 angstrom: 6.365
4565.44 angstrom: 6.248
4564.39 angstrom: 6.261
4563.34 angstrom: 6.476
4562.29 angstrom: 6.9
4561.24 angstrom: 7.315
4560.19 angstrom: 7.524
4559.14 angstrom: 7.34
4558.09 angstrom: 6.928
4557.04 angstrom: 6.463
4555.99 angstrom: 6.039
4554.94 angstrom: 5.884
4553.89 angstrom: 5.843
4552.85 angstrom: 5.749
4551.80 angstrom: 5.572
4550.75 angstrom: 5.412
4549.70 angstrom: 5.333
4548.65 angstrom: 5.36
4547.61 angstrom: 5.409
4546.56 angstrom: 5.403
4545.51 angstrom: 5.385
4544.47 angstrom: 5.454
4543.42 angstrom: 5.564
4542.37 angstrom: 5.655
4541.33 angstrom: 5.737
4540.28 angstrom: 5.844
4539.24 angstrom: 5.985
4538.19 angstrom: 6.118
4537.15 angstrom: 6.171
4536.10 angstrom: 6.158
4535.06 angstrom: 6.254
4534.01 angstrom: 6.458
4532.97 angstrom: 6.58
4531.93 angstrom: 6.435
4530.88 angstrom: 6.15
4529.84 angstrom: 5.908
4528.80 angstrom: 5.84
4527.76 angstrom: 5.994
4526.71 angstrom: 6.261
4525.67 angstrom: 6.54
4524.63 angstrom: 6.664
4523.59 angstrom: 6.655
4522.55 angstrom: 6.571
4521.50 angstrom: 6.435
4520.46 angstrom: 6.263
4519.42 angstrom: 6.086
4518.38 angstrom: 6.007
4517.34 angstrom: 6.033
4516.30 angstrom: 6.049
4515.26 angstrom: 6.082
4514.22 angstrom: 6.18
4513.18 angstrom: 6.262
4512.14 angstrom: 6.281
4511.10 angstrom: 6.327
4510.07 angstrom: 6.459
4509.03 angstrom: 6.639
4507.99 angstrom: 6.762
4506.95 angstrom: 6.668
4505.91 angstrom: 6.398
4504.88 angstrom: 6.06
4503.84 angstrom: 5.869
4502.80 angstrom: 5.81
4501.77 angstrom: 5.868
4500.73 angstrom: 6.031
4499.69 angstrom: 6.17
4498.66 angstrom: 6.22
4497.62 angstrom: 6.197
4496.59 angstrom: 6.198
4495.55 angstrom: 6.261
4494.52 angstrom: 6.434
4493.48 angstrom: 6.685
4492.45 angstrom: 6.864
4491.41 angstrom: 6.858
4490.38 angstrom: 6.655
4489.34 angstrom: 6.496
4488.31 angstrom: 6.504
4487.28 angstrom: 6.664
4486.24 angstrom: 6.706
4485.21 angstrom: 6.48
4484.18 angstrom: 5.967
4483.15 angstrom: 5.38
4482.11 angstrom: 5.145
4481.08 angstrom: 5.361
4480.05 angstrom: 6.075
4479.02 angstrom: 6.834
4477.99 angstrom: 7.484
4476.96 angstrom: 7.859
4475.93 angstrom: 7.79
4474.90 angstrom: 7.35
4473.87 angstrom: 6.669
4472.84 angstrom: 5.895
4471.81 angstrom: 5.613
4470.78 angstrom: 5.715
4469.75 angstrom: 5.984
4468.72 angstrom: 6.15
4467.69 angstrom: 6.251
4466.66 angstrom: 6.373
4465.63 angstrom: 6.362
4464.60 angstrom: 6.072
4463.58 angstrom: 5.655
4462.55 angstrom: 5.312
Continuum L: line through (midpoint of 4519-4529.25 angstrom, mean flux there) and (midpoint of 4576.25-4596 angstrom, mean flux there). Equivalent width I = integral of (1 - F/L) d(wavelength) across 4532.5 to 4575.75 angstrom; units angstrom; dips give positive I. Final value 1.1 angstrom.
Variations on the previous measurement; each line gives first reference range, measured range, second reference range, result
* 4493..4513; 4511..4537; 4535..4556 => -1.1 angstrom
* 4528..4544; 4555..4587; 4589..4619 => -0.9 angstrom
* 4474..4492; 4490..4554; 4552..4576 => 3.8 angstrom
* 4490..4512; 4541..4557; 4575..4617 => 1.8 angstrom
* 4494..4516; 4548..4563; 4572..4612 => -0.1 angstrom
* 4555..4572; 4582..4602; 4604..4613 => 0.0 angstrom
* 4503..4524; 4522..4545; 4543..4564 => 0.2 angstrom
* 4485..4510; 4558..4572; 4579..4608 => -0.9 angstrom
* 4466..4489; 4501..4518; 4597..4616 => 0.3 angstrom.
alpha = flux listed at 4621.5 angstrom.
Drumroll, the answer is 7.125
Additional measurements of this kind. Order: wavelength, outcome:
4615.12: 6.602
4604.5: 5.795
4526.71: 6.261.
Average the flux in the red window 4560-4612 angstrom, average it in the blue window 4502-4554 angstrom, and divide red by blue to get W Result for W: 1.0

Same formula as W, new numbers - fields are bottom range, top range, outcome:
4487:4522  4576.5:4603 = 0.99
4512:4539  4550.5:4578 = 1.02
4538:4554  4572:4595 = 1.12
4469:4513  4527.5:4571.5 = 0.96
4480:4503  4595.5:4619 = 1.01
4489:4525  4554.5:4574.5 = 1.03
